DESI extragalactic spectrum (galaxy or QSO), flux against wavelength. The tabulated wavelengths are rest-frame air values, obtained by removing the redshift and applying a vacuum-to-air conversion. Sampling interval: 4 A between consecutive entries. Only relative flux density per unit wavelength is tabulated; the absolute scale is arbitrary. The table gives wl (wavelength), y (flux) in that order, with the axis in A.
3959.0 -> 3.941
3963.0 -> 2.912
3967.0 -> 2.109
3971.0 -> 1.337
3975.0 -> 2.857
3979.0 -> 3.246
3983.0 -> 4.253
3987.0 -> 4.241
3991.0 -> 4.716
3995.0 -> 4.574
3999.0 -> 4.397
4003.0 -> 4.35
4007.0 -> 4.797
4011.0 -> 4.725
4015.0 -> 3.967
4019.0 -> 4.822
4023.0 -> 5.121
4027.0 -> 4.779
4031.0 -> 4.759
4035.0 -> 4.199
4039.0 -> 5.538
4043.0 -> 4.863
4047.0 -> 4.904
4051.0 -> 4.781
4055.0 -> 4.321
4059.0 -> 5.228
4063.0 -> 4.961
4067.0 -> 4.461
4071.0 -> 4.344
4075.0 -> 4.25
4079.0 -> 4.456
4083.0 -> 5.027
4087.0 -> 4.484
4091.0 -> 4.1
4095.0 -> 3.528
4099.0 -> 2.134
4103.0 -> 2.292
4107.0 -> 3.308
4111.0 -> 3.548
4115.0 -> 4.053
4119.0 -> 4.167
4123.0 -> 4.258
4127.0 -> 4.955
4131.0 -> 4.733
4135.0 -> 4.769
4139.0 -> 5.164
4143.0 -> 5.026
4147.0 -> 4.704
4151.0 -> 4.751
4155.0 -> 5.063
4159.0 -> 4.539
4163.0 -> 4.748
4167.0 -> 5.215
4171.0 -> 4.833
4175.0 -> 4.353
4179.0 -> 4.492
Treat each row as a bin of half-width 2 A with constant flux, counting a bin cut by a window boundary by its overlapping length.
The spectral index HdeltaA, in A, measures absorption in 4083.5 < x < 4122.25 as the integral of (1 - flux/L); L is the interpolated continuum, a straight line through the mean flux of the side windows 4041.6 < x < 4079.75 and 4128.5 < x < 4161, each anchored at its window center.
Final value 9.44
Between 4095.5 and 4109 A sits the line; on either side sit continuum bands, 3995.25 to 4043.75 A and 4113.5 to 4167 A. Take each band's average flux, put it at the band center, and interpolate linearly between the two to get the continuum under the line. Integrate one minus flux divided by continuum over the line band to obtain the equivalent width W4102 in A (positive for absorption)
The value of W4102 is 5.8 A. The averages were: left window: 4.68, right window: 4.71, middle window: 2.68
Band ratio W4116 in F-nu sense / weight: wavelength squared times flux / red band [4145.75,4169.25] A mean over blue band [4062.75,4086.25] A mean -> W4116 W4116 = 1.1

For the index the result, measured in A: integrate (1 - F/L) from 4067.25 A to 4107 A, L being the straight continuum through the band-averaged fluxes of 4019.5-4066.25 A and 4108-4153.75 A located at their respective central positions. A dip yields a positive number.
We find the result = 7.21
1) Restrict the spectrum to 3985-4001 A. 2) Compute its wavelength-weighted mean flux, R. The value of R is 4.48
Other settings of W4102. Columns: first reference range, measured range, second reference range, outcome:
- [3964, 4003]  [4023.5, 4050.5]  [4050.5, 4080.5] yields -4.0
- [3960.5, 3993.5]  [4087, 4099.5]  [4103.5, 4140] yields 1.4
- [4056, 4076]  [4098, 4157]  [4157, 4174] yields 6.5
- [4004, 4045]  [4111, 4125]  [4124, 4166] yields 2.2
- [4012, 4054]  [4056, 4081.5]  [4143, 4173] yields 0.9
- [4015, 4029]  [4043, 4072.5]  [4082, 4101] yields -3.2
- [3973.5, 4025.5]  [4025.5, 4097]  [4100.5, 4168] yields -4.0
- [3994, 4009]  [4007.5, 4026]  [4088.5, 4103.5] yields -1.6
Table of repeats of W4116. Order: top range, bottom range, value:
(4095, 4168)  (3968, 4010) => 1.19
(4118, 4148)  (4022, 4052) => 1.02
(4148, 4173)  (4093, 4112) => 1.70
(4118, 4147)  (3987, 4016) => 1.12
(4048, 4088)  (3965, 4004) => 1.35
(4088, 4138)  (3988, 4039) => 0.88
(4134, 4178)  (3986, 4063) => 1.09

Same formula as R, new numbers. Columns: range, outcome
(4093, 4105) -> 2.65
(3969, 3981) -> 2.48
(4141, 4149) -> 4.87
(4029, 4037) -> 4.48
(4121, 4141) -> 4.78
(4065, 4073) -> 4.4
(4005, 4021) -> 4.58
